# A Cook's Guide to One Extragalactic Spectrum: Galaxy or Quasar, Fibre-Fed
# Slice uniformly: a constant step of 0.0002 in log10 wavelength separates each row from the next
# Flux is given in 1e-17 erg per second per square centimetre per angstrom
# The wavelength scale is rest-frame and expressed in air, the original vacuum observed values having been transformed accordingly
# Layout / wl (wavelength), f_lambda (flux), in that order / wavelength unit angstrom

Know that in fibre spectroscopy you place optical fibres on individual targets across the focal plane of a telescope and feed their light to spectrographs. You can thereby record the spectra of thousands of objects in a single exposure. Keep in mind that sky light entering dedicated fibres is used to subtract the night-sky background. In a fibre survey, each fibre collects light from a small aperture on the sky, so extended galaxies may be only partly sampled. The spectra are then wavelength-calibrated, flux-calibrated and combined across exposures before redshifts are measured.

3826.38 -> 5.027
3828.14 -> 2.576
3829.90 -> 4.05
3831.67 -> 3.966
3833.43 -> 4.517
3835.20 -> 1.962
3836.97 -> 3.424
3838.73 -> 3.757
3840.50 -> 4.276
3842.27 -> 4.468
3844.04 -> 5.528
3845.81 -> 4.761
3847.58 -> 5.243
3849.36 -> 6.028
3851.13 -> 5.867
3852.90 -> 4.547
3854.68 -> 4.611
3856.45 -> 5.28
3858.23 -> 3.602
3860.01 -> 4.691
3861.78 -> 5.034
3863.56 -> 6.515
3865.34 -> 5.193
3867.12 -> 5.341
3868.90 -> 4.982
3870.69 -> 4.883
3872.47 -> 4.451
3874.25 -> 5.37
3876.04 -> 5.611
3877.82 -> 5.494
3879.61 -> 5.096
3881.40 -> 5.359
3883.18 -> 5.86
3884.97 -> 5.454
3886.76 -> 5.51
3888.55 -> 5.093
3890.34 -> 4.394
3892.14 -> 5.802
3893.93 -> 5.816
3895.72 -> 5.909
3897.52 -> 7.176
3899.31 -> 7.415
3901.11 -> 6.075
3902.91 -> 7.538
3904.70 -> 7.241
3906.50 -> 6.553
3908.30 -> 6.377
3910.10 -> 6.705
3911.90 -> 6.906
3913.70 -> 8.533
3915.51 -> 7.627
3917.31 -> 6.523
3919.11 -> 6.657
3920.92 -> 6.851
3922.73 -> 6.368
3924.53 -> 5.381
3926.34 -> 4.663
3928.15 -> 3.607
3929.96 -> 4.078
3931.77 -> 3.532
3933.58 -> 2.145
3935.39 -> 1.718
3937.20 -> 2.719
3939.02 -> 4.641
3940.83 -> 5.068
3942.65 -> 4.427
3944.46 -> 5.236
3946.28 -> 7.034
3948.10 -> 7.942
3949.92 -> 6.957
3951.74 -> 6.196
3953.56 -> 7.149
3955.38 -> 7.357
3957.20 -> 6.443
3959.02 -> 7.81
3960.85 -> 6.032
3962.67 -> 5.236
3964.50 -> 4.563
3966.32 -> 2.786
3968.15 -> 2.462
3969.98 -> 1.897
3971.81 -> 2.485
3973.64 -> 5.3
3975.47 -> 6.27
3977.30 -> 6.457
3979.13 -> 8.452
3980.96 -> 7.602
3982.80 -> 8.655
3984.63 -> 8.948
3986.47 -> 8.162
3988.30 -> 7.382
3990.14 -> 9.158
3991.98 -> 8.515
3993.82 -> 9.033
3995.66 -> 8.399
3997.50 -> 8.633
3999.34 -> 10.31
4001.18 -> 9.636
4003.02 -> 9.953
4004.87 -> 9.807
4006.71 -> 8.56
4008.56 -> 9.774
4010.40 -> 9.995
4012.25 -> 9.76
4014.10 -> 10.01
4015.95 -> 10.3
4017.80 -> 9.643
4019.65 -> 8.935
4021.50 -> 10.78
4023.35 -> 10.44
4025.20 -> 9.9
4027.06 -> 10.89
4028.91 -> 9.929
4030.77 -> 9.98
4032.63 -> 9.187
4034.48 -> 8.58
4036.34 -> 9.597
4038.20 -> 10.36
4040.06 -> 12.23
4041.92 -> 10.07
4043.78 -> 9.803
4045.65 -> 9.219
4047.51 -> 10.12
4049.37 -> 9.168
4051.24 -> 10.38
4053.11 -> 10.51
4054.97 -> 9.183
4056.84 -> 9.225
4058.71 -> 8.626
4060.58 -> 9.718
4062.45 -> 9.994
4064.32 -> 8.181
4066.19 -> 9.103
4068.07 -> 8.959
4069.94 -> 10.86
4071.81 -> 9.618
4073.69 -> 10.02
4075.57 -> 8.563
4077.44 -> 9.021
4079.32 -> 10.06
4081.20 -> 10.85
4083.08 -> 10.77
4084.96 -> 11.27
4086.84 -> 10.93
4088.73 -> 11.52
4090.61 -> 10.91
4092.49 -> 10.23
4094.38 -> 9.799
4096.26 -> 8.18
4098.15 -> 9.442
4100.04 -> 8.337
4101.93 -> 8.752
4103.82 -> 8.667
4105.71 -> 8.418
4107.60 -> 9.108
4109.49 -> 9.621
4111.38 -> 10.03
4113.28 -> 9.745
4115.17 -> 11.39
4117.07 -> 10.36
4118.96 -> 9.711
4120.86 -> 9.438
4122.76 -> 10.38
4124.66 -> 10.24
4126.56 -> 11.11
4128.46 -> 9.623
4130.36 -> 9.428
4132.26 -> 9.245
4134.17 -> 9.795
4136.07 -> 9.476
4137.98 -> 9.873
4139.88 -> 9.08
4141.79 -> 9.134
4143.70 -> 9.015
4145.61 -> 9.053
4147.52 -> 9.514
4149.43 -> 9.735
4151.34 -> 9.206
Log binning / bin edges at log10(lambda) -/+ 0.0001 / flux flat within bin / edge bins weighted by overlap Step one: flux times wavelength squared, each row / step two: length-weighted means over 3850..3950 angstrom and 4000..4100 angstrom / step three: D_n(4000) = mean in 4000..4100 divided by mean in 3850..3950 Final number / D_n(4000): 1.9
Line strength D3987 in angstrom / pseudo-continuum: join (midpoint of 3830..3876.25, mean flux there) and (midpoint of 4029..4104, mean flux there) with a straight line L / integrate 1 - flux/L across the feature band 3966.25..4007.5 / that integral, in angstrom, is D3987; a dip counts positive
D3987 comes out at 2.7 angstrom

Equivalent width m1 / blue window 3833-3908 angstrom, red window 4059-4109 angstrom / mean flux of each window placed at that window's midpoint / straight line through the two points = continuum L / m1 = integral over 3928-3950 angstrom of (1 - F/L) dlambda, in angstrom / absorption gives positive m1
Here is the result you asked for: 7.3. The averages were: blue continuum 5.3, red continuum 9.65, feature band 4.49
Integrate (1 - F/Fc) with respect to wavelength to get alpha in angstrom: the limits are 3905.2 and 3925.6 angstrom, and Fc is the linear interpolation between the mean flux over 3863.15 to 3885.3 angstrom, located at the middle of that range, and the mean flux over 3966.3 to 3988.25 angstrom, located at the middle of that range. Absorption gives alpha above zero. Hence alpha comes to -4.3 angstrom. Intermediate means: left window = 5.33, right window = 5.98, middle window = 6.76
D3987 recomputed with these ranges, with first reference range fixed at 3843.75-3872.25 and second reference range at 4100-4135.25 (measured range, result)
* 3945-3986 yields 5.2 angstrom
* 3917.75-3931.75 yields 2.2 angstrom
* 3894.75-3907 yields -2.1 angstrom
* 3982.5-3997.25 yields -2.2 angstrom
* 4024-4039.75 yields -3.3 angstrom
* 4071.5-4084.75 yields -1.4 angstrom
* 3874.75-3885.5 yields 0.0 angstrom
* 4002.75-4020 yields -4.1 angstrom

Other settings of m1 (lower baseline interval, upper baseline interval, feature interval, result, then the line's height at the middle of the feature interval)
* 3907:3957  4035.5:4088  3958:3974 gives 5.8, 6.77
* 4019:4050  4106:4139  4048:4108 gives 1.7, 9.93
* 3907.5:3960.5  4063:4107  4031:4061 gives -3.8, 8.66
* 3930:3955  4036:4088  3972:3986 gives -1.4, 6.49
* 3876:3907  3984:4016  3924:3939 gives 7.6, 7.17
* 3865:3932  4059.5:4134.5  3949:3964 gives 0.9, 7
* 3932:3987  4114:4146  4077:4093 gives -3.7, 8.68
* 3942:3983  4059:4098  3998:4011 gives -4.3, 7.3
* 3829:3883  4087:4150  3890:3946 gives 2.5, 5.96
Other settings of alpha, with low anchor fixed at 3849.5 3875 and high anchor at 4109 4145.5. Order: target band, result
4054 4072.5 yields -1.46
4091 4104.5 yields 0.19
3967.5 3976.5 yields 4.20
